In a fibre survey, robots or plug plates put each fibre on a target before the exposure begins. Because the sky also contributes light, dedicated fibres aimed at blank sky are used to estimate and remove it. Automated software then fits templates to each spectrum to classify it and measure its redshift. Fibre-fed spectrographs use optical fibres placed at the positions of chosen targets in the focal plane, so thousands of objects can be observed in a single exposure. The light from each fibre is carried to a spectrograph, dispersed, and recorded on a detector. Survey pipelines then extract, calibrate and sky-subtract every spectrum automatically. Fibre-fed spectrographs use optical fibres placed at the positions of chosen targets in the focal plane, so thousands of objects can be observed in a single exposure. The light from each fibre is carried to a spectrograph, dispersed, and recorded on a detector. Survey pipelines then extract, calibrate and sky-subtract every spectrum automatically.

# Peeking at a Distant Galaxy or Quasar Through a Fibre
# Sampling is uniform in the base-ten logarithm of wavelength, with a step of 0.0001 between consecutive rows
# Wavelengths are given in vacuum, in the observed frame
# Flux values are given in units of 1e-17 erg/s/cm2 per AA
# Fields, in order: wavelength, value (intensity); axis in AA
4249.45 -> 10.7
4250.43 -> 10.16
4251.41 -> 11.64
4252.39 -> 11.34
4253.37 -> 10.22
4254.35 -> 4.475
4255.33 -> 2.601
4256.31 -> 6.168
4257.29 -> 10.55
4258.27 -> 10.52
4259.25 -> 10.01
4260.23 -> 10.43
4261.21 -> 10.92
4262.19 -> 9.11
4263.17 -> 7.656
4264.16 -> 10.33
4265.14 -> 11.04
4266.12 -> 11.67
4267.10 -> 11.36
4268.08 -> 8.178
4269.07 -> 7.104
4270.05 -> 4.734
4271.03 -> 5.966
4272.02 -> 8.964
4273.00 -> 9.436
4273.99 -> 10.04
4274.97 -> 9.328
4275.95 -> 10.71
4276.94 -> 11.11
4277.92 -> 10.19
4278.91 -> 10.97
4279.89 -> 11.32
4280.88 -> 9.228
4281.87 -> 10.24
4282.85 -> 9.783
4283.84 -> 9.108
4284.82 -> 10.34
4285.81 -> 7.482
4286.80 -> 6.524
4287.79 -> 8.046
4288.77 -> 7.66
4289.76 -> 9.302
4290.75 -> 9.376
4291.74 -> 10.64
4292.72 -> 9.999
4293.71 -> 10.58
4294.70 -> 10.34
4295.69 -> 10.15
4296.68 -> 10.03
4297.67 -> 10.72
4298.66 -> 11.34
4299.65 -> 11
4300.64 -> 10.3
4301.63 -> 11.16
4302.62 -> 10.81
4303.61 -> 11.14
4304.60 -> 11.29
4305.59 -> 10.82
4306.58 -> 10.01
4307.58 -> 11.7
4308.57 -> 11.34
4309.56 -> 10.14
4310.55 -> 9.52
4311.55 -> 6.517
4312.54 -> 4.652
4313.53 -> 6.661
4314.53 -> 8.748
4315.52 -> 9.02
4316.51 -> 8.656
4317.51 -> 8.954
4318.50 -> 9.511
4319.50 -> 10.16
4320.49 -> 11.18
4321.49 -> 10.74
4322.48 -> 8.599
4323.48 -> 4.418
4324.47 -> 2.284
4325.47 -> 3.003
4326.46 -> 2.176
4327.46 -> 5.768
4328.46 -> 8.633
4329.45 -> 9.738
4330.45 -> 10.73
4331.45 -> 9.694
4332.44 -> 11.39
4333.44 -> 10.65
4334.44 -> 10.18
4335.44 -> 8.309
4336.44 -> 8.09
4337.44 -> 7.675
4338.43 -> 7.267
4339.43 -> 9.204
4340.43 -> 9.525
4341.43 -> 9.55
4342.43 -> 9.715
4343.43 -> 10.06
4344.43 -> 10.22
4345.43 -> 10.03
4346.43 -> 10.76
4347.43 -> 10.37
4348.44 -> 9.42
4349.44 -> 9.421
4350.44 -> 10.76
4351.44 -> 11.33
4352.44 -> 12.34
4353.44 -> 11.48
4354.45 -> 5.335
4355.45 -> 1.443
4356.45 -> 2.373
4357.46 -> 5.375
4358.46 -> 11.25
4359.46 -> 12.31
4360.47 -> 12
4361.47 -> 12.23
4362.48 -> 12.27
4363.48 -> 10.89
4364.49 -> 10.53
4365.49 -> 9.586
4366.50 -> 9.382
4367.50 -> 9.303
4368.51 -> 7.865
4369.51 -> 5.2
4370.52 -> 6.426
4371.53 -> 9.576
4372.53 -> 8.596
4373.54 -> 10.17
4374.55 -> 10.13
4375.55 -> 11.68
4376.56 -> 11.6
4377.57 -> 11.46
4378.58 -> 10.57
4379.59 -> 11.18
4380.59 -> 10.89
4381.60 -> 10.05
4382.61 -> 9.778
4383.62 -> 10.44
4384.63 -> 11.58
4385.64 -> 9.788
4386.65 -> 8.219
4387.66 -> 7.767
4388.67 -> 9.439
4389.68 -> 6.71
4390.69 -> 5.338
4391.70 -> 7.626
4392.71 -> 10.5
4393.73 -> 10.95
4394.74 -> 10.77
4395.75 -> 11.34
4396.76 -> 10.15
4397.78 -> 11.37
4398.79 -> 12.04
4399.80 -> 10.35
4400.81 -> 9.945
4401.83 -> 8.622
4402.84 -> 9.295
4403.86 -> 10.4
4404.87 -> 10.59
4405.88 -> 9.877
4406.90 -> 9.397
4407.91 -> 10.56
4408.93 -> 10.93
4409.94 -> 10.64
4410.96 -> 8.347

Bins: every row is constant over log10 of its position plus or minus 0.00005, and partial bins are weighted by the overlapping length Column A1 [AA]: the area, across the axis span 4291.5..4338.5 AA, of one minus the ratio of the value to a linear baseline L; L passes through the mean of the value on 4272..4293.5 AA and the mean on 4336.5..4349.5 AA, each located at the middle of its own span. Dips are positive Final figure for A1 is 2.0 AA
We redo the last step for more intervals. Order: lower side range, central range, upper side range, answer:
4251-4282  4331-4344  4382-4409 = 0.28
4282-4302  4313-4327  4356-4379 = 3.25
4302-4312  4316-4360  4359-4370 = 6.85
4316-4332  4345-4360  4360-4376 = 0.14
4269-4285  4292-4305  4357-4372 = -1.71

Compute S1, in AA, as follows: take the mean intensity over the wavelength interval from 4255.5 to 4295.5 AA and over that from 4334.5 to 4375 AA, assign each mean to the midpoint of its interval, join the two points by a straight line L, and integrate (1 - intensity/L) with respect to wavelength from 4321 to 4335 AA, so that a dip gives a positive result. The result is 2.3 AA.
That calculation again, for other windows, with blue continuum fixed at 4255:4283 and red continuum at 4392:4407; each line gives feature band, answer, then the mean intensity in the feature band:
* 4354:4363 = 1.55 AA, 8.32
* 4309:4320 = 1.43 AA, 8.43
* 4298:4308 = -1.40 AA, 10.9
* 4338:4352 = 0.11 AA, 9.85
